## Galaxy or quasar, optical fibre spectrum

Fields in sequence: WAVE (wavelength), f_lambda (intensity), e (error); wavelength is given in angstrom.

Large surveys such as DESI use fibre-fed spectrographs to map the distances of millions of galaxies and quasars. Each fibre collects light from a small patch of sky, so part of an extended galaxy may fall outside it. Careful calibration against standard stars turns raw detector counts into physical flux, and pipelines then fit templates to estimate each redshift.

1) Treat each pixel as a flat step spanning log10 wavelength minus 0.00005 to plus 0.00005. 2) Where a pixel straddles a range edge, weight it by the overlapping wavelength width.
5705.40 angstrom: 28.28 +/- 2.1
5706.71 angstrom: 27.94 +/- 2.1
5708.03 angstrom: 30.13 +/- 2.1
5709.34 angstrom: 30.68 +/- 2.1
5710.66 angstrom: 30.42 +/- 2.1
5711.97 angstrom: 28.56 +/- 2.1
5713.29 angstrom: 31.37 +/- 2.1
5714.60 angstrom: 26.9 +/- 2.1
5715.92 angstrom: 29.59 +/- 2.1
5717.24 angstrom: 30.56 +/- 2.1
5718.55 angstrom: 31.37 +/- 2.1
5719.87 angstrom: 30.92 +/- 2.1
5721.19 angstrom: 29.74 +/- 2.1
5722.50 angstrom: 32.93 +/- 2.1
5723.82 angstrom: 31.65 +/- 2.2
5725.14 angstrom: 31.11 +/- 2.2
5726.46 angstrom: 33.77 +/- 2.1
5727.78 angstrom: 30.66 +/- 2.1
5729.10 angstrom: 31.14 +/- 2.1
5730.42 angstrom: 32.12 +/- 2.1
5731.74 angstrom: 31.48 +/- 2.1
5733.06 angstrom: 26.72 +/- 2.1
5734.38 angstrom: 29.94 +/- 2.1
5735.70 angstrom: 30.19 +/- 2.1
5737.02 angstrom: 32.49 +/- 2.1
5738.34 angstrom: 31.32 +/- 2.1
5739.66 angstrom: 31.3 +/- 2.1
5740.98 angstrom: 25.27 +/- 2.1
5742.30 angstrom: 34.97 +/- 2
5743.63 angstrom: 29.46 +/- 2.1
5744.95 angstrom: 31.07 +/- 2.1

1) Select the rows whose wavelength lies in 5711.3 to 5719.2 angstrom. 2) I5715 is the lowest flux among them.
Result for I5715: 26.9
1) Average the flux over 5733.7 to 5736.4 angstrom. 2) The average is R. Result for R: 30.1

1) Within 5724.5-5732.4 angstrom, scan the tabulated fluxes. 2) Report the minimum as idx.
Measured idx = 30.66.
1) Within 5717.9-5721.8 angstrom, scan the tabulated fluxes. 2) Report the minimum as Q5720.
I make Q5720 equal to 29.74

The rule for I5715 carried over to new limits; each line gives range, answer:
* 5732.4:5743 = 25.27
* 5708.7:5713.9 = 28.56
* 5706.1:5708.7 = 27.94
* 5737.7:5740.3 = 31.3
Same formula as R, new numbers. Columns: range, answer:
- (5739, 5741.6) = 28.4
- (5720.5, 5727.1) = 31.8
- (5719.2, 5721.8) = 30.3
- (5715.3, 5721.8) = 30.4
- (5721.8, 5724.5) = 32.3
